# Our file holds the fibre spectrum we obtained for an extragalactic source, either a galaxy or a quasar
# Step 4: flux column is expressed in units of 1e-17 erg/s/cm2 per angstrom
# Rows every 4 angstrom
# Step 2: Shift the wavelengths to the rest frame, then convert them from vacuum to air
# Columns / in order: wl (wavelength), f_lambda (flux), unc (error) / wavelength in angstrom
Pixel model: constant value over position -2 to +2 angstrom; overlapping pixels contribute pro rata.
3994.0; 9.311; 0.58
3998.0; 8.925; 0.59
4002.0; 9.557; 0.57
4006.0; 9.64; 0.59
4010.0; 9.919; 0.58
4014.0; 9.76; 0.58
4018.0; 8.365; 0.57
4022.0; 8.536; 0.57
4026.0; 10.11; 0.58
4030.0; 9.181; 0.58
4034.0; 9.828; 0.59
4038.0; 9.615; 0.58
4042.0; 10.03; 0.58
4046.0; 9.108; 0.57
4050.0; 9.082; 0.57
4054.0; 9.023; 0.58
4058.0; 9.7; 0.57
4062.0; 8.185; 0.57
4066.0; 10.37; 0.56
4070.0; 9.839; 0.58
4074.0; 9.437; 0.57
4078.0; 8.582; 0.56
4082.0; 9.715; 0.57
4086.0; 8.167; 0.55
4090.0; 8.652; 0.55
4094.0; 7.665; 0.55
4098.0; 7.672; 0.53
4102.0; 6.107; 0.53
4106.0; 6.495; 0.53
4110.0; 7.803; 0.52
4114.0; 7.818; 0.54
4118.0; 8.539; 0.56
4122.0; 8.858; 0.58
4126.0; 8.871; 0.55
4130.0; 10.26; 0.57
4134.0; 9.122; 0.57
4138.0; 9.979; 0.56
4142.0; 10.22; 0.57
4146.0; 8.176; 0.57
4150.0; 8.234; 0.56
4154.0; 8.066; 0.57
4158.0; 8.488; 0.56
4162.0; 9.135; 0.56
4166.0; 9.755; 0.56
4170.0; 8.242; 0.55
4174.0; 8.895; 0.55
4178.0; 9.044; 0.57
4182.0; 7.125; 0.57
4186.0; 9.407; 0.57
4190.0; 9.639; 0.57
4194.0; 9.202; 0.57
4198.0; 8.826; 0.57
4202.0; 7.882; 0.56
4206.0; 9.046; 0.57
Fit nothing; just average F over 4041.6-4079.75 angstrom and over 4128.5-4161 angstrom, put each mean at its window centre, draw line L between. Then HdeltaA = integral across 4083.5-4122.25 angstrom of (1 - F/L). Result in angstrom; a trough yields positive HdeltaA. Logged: 6.0 angstrom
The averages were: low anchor 9.31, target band 7.75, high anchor 9.05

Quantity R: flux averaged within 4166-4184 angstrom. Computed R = 8.49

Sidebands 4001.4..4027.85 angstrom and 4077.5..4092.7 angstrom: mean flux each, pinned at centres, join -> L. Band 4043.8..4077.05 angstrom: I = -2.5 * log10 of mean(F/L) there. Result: -0.04 mag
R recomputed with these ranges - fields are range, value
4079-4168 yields 8.54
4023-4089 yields 9.35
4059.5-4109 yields 8.41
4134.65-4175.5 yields 8.93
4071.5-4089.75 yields 8.97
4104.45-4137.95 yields 8.59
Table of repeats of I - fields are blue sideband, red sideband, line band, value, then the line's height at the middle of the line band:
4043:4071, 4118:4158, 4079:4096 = 0.08 mag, 9.22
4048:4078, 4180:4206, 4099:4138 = 0.10 mag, 9.06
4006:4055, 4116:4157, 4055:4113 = 0.09 mag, 9.21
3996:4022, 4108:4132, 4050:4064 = 0.01 mag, 9.04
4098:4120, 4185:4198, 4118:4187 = -0.07 mag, 8.41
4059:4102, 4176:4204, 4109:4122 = 0.07 mag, 8.73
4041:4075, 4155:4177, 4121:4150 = -0.03 mag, 9.02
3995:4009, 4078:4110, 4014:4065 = -0.06 mag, 8.77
